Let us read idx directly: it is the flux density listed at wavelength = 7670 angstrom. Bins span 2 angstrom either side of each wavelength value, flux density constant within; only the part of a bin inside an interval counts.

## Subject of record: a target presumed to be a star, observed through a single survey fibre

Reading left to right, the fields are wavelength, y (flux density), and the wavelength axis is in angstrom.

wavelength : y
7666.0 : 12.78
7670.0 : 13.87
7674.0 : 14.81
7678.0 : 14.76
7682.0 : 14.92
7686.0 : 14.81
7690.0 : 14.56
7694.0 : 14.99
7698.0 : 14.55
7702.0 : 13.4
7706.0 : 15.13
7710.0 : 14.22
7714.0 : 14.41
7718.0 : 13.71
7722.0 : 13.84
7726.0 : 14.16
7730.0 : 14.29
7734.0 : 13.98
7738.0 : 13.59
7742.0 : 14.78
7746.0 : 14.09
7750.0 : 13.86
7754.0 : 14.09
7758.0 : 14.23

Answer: 13.87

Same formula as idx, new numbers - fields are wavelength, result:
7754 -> 14.09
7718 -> 13.71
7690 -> 14.56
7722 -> 13.84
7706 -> 15.13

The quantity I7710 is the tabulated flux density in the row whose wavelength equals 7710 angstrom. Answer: 14.22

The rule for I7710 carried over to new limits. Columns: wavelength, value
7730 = 14.29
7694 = 14.99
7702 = 13.4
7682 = 14.92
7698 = 14.55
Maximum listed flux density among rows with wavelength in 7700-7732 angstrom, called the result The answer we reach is 15.13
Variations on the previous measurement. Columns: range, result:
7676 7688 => 14.92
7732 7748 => 14.78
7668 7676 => 14.81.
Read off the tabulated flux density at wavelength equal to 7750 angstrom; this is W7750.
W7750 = 13.86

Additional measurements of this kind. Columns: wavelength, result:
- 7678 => 14.76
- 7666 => 12.78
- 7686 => 14.81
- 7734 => 13.98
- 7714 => 14.41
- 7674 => 14.81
